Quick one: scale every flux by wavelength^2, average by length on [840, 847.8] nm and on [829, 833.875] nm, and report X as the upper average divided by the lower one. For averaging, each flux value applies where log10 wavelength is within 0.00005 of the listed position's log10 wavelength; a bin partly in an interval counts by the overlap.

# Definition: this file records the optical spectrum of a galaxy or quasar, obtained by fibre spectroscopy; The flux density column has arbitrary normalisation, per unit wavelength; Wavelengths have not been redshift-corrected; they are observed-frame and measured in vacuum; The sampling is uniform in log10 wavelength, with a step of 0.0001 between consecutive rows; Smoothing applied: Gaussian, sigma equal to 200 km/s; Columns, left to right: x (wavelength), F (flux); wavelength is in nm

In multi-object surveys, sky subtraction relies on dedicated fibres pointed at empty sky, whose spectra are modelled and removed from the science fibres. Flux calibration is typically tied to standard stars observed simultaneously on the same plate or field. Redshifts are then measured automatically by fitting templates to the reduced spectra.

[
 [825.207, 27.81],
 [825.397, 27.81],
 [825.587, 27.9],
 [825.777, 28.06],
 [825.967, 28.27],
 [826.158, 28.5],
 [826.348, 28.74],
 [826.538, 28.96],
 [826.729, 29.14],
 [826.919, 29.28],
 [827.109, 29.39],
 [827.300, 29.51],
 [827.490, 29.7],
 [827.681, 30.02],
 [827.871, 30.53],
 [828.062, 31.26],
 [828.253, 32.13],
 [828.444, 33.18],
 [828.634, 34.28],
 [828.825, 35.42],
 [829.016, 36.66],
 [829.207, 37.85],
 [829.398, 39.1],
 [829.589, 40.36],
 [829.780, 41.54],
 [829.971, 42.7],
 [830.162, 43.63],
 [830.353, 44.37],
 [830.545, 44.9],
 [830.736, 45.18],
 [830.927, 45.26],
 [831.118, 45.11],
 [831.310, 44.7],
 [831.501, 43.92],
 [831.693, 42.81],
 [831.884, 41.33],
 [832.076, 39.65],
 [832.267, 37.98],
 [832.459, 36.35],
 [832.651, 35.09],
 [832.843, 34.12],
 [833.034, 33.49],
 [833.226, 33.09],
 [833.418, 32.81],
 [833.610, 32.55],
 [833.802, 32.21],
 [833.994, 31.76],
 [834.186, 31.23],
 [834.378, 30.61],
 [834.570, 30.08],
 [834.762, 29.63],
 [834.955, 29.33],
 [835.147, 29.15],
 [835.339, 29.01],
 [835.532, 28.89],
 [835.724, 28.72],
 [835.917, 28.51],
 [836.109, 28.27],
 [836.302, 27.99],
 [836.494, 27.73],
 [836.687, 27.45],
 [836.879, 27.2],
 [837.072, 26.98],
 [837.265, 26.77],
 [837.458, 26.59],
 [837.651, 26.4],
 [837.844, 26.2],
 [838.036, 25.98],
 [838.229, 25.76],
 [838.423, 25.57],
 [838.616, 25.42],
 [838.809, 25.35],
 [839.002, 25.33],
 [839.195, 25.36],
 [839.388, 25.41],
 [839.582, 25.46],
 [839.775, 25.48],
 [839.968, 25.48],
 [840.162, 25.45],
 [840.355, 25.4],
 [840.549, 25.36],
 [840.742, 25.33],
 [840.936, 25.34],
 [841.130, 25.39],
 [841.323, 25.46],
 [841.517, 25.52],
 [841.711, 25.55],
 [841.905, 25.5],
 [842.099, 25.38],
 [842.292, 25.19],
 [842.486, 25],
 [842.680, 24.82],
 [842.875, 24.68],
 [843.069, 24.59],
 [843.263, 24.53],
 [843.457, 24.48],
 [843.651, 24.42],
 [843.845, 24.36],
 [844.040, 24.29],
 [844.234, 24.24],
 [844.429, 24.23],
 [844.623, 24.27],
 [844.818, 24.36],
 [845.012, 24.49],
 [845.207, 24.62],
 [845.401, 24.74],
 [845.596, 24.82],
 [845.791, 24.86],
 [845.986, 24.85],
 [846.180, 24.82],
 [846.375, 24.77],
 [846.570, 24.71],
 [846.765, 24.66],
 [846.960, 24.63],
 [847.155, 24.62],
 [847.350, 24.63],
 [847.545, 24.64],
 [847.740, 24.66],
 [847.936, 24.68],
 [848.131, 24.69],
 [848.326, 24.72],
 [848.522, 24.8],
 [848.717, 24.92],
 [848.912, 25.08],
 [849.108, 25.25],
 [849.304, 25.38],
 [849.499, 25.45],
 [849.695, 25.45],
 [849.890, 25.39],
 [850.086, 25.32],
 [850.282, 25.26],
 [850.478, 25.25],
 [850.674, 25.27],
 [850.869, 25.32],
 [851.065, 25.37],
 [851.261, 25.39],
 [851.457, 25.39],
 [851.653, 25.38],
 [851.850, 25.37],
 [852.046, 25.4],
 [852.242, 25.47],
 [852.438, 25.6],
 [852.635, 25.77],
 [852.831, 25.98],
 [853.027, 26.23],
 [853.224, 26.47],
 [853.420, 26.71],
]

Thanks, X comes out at 0.65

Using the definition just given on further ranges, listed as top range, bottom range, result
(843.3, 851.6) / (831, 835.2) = 0.73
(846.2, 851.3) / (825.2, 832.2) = 0.73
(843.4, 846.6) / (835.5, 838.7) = 0.92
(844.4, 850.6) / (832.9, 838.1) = 0.87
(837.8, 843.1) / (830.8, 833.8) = 0.67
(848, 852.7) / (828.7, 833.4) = 0.66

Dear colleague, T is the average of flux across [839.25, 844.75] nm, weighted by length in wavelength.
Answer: 25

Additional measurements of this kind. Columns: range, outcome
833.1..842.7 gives 27.3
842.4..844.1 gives 24.6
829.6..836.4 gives 35.9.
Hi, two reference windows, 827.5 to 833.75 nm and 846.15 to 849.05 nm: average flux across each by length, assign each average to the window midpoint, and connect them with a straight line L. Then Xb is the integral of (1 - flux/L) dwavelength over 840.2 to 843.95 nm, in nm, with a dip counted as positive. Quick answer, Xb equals 0.51 nm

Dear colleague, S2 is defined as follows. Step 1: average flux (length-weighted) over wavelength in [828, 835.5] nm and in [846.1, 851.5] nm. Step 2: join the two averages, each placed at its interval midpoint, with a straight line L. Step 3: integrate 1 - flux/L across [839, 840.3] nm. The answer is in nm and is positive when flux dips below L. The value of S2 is 0.244 nm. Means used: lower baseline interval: 36.7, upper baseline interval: 25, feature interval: 25.4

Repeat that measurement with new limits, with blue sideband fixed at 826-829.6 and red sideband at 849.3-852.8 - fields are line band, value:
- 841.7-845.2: 0.37 nm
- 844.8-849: 0.30 nm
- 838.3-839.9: 0.19 nm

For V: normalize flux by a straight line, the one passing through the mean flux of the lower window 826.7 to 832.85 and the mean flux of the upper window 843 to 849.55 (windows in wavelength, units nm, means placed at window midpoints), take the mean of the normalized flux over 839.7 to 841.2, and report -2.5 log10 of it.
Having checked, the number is 0.15 mag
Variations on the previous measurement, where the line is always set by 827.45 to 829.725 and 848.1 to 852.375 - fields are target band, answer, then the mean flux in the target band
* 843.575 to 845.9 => 0.13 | 24.5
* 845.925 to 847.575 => 0.09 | 24.7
